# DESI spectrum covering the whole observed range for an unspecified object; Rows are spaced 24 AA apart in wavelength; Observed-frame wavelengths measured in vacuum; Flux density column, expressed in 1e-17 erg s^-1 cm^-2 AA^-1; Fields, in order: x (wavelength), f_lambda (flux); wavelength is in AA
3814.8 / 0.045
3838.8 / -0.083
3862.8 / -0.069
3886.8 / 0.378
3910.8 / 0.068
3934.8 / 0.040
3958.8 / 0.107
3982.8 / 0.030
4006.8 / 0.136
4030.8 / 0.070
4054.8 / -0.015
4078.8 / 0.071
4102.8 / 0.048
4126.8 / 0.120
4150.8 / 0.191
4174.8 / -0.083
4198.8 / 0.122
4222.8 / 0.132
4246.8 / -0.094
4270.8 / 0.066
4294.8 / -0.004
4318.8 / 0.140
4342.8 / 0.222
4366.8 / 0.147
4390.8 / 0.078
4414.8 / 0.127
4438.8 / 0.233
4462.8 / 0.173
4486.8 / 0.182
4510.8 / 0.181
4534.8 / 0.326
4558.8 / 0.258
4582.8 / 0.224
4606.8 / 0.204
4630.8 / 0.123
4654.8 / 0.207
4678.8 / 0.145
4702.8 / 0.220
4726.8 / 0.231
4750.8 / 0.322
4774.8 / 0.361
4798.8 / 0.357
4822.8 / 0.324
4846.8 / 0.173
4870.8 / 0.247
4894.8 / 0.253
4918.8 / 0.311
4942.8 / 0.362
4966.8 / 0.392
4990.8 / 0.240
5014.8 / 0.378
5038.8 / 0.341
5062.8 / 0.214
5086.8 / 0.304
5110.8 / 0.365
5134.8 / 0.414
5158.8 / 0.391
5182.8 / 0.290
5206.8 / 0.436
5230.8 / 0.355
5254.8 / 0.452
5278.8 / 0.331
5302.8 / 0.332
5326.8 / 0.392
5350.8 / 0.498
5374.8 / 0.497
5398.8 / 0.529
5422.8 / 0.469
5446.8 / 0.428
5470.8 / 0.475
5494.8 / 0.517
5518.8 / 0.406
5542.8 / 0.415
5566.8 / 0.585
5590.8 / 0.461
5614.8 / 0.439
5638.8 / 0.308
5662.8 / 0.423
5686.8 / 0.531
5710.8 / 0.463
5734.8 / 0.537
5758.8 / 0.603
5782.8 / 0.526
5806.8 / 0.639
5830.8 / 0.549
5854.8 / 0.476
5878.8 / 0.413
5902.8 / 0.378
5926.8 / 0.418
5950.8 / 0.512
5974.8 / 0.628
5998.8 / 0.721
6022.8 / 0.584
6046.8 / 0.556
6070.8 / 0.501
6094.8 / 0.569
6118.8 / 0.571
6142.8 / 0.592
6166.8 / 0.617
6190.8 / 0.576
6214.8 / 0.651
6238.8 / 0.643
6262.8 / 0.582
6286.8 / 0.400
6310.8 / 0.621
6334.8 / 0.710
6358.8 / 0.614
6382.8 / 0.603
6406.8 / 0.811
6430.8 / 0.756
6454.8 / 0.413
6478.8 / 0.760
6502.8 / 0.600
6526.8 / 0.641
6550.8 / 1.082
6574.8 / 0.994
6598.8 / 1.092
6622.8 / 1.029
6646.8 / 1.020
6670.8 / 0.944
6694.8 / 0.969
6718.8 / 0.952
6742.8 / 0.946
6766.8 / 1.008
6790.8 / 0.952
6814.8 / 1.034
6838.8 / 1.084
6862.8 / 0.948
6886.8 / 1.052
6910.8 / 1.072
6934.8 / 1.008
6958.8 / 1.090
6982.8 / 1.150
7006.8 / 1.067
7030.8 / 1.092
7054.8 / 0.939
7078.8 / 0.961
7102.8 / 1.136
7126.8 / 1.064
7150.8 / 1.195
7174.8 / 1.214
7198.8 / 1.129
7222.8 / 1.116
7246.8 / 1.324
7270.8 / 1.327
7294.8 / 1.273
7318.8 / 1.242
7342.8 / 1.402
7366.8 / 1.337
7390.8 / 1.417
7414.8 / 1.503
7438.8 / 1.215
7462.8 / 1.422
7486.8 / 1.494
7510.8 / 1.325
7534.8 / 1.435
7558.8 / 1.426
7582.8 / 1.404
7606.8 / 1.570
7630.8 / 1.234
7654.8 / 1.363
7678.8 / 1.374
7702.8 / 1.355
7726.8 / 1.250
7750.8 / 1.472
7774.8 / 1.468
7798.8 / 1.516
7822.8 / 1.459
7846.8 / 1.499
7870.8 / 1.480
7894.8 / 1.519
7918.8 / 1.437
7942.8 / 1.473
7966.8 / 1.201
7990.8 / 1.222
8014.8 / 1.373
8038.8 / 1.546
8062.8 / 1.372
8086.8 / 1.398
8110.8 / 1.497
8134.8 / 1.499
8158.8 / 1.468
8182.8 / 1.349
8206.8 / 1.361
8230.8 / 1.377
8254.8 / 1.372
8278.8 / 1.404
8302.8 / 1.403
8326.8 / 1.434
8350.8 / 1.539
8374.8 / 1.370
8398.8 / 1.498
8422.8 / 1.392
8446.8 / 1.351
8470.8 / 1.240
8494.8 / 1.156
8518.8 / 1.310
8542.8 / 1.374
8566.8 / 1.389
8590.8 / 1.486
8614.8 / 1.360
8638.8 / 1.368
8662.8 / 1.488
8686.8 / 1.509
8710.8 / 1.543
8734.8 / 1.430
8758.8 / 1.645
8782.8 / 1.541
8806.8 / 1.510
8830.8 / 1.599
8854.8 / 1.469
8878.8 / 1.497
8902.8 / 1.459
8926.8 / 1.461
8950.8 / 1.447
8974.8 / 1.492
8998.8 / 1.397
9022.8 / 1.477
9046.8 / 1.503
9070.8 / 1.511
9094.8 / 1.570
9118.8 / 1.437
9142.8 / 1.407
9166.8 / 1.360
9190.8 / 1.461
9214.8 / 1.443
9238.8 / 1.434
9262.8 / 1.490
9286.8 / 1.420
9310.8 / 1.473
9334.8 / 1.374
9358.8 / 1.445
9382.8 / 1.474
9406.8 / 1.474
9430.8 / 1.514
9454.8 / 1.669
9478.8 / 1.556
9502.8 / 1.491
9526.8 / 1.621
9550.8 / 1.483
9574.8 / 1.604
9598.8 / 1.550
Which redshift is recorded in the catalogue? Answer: 0.641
